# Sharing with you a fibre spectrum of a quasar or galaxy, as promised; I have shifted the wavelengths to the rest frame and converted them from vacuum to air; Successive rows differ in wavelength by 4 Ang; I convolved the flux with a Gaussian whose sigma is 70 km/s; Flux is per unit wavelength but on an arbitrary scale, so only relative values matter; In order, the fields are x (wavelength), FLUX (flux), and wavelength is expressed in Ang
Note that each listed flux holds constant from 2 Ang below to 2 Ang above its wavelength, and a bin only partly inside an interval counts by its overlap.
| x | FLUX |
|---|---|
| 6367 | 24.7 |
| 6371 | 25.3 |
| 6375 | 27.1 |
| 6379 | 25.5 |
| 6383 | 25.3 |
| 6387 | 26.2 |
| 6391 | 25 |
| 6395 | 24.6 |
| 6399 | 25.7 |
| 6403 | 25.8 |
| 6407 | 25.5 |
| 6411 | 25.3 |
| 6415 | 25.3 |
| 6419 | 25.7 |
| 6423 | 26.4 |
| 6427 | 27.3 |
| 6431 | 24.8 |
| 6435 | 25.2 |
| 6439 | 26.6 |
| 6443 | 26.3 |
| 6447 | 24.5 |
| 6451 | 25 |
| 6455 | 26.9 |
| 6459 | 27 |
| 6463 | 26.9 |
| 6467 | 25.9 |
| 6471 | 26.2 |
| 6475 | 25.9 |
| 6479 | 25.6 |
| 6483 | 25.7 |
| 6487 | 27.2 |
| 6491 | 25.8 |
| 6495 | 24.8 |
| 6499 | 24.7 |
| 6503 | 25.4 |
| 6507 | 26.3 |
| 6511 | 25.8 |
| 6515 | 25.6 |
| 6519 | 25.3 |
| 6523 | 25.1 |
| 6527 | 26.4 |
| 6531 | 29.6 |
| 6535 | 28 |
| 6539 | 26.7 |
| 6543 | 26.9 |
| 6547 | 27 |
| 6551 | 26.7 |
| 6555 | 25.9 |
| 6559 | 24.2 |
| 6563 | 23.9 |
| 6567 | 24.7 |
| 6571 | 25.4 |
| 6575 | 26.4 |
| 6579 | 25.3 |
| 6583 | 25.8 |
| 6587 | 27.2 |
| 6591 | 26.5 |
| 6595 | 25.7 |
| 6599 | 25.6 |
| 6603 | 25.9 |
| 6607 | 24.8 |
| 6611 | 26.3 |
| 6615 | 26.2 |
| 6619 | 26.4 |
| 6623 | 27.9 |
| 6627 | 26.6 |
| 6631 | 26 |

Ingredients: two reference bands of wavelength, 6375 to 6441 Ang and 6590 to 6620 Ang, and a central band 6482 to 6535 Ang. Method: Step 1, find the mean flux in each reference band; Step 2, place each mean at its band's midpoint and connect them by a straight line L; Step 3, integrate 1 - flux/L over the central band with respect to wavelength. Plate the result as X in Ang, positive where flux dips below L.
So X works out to -0.56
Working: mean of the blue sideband 25.7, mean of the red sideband 25.9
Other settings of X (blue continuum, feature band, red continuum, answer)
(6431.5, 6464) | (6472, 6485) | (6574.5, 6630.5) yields 0.1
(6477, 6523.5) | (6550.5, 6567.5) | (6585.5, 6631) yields 0.7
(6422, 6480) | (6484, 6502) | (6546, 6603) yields 0.2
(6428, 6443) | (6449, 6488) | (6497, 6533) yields -0.5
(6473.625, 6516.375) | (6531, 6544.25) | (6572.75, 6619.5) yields -0.9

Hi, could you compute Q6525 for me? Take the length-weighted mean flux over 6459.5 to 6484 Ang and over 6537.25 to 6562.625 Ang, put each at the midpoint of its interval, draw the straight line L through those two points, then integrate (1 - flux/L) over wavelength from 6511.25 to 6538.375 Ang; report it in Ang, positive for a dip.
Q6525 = -0.5 Ang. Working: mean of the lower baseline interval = 26.1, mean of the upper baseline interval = 26.1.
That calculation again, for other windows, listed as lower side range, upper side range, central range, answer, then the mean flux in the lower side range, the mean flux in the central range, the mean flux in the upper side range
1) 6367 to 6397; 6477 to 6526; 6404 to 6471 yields -0.93 Ang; 25.5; 25.9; 25.6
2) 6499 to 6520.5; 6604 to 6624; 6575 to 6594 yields -0.11 Ang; 25.6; 26.2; 26.2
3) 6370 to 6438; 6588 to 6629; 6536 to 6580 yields 0.47 Ang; 25.7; 25.8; 26.2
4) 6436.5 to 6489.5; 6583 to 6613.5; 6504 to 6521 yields 0.22 Ang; 26.1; 25.7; 26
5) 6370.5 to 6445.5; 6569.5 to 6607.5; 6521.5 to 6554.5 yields -1.49 Ang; 25.7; 27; 25.9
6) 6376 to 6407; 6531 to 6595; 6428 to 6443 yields -0.05 Ang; 25.5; 25.8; 26.1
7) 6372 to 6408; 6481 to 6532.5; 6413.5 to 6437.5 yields -0.08 Ang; 25.6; 25.8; 25.9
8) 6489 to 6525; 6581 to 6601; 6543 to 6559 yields -0.30 Ang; 25.4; 26.3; 26.2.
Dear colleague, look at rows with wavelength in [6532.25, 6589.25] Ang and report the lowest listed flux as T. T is 23.9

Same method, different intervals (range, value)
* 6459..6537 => 24.7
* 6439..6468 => 24.5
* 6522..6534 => 25.1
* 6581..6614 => 24.8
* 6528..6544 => 26.7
